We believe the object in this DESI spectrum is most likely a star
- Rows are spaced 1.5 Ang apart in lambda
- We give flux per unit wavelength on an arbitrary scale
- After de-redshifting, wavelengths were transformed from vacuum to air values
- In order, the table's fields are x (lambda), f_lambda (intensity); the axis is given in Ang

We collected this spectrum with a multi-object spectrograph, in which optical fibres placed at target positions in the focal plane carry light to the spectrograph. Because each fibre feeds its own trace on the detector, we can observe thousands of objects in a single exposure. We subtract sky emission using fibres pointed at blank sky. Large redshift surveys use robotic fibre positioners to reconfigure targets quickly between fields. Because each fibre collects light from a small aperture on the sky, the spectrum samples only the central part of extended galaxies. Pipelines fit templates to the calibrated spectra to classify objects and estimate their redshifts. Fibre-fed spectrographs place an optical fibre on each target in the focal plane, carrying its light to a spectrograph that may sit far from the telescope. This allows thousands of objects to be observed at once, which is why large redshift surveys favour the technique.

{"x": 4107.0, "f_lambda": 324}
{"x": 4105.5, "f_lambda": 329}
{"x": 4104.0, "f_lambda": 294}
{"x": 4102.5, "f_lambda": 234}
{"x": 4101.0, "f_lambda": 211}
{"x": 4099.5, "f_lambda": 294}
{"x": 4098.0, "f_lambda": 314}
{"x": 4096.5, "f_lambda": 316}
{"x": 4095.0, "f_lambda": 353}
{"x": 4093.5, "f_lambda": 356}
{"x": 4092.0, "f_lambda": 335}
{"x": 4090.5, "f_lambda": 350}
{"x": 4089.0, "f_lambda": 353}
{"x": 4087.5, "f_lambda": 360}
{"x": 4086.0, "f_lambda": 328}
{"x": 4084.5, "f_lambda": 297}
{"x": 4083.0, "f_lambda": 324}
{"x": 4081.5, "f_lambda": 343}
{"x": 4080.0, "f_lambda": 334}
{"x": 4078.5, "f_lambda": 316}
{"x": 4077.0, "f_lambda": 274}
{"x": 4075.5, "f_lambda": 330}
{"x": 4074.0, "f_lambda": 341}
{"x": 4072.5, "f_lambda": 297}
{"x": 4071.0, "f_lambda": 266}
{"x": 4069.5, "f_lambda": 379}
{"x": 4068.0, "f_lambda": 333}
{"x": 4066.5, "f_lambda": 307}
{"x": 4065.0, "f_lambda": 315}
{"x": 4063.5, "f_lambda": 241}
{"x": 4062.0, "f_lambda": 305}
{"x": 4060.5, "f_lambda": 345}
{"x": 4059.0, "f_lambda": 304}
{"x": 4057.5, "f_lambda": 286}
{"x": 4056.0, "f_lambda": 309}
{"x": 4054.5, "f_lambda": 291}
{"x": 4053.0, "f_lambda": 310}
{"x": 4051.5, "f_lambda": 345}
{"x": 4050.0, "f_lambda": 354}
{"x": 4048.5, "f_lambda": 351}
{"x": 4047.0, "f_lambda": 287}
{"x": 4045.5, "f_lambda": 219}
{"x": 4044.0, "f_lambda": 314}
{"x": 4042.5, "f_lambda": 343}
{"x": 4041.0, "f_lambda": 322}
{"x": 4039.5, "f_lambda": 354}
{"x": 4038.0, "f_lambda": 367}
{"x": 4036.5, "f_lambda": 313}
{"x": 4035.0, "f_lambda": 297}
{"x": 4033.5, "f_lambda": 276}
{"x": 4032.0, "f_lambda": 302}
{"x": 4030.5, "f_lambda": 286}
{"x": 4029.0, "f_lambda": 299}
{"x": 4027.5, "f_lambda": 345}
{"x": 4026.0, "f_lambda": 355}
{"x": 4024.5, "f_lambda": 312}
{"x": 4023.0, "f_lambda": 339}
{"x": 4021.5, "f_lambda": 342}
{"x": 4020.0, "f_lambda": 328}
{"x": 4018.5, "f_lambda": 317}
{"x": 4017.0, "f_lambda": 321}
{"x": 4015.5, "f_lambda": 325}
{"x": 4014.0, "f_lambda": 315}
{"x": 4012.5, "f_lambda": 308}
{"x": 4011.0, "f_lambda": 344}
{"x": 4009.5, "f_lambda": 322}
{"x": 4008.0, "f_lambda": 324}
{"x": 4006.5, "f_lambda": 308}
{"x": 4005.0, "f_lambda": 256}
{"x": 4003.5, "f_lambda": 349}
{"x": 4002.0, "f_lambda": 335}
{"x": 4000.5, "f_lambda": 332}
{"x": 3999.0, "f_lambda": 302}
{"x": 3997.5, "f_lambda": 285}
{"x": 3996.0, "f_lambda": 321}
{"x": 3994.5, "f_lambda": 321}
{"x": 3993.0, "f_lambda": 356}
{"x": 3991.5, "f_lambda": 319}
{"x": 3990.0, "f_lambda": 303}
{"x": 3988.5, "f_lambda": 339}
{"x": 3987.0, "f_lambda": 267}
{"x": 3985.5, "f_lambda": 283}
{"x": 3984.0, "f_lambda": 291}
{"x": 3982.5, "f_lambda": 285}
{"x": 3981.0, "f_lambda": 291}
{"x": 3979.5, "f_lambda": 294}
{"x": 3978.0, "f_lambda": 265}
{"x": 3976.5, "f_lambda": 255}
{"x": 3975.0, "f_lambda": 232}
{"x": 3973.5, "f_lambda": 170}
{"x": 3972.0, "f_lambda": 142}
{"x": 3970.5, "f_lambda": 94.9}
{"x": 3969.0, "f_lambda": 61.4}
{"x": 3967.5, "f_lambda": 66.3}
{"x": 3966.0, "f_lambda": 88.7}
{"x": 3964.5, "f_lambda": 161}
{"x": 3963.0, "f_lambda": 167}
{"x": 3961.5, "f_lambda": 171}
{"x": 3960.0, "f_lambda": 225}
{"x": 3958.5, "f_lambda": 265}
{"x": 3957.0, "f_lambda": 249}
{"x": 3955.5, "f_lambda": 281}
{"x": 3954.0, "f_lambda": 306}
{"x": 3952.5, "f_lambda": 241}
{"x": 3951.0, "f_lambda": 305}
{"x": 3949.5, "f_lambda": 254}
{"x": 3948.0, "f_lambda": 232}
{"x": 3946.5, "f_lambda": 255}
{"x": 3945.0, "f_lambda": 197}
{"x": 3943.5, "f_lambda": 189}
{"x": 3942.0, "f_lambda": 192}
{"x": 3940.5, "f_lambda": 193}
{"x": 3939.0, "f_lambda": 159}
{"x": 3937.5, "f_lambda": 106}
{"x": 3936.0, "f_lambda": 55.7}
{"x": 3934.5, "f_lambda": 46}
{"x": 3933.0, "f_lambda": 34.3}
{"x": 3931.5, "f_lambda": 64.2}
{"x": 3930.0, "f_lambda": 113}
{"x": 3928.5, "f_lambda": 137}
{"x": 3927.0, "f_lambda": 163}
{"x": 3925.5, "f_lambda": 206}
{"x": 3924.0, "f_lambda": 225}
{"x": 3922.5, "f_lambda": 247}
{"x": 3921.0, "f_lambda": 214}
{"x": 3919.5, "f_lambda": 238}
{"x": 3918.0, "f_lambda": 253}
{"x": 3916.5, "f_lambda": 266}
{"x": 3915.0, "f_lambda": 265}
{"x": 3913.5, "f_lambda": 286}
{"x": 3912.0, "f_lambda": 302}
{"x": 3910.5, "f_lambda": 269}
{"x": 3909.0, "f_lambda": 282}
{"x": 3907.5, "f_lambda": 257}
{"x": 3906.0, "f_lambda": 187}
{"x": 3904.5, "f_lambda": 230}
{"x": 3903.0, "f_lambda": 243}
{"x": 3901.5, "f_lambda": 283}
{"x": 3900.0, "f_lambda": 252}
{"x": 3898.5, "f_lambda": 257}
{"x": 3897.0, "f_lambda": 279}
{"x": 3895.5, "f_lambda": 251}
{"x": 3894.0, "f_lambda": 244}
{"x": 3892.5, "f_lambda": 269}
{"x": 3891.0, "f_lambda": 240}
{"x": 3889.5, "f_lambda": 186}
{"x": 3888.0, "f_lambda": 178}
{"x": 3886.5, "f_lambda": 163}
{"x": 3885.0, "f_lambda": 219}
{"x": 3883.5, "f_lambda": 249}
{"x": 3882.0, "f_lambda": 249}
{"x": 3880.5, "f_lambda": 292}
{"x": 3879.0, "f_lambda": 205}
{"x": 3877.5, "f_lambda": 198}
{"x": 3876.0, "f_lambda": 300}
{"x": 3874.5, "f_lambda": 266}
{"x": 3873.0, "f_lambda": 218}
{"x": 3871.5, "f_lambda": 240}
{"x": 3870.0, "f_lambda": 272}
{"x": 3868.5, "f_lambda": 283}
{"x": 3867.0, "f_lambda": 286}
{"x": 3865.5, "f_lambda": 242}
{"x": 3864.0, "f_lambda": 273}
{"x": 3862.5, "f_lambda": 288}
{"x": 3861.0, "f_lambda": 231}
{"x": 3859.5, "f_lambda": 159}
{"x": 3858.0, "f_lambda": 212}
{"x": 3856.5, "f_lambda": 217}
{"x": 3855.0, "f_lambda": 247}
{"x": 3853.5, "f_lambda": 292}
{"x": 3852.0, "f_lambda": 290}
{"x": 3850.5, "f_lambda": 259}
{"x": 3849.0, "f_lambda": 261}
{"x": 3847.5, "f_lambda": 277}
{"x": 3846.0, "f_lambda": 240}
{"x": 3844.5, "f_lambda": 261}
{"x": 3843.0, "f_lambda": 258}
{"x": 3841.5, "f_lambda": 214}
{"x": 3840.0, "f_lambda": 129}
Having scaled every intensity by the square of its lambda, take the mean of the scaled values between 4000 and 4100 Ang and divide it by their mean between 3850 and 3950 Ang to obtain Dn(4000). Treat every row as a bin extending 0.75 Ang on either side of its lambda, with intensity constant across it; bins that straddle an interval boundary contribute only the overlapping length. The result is 1.5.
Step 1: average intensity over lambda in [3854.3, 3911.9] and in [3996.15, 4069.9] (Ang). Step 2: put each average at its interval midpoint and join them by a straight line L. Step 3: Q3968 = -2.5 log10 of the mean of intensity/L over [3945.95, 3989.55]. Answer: 0.25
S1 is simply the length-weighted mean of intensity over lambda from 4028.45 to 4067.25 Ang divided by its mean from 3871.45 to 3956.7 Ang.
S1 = 1.4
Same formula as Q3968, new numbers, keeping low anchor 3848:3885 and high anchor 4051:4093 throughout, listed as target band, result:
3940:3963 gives 0.18 mag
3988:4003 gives -0.10 mag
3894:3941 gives 0.28 mag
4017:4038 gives -0.05 mag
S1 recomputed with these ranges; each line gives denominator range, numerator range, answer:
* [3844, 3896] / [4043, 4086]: 1.28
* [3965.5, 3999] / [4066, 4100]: 1.33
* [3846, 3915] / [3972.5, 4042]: 1.24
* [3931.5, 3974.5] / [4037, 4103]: 1.82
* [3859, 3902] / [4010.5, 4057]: 1.31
